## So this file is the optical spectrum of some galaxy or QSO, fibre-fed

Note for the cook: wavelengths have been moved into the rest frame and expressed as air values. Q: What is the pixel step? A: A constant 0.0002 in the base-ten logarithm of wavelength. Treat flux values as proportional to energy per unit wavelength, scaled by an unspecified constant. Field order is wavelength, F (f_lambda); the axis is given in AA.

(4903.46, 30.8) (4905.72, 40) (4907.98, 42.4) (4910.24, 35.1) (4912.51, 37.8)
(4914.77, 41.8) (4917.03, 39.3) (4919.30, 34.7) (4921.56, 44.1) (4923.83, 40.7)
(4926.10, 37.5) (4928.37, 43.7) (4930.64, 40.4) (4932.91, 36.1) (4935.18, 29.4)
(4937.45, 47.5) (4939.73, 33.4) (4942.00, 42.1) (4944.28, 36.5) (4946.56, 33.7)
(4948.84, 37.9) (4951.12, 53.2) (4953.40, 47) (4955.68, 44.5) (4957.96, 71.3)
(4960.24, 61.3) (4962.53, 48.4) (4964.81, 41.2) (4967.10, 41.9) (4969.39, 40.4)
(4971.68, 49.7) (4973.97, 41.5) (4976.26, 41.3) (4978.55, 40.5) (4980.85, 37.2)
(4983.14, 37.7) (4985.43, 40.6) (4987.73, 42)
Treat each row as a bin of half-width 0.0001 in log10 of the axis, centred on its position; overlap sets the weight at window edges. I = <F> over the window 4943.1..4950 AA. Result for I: 36.1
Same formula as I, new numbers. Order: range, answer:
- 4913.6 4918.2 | 40.5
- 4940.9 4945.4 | 39.3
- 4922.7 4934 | 39.7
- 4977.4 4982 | 38.8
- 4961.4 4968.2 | 43.9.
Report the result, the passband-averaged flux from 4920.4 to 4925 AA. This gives 42.3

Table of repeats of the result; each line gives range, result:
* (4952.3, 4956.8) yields 45.8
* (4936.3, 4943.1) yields 41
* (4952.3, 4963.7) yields 54.5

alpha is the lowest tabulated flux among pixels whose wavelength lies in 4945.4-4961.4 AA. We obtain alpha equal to 33.7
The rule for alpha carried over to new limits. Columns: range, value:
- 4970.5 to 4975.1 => 41.5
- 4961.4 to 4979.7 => 40.4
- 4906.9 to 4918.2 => 35.1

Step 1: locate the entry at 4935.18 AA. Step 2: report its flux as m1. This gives 29.4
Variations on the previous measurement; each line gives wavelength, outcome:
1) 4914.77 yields 41.8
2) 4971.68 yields 49.7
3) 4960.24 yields 61.3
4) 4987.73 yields 42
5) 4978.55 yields 40.5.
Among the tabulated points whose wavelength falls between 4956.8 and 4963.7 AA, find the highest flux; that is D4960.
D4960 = 71.3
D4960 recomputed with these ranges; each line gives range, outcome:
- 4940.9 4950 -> 42.1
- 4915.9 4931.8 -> 44.1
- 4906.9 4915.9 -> 42.4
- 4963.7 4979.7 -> 49.7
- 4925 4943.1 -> 47.5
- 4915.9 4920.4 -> 39.3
